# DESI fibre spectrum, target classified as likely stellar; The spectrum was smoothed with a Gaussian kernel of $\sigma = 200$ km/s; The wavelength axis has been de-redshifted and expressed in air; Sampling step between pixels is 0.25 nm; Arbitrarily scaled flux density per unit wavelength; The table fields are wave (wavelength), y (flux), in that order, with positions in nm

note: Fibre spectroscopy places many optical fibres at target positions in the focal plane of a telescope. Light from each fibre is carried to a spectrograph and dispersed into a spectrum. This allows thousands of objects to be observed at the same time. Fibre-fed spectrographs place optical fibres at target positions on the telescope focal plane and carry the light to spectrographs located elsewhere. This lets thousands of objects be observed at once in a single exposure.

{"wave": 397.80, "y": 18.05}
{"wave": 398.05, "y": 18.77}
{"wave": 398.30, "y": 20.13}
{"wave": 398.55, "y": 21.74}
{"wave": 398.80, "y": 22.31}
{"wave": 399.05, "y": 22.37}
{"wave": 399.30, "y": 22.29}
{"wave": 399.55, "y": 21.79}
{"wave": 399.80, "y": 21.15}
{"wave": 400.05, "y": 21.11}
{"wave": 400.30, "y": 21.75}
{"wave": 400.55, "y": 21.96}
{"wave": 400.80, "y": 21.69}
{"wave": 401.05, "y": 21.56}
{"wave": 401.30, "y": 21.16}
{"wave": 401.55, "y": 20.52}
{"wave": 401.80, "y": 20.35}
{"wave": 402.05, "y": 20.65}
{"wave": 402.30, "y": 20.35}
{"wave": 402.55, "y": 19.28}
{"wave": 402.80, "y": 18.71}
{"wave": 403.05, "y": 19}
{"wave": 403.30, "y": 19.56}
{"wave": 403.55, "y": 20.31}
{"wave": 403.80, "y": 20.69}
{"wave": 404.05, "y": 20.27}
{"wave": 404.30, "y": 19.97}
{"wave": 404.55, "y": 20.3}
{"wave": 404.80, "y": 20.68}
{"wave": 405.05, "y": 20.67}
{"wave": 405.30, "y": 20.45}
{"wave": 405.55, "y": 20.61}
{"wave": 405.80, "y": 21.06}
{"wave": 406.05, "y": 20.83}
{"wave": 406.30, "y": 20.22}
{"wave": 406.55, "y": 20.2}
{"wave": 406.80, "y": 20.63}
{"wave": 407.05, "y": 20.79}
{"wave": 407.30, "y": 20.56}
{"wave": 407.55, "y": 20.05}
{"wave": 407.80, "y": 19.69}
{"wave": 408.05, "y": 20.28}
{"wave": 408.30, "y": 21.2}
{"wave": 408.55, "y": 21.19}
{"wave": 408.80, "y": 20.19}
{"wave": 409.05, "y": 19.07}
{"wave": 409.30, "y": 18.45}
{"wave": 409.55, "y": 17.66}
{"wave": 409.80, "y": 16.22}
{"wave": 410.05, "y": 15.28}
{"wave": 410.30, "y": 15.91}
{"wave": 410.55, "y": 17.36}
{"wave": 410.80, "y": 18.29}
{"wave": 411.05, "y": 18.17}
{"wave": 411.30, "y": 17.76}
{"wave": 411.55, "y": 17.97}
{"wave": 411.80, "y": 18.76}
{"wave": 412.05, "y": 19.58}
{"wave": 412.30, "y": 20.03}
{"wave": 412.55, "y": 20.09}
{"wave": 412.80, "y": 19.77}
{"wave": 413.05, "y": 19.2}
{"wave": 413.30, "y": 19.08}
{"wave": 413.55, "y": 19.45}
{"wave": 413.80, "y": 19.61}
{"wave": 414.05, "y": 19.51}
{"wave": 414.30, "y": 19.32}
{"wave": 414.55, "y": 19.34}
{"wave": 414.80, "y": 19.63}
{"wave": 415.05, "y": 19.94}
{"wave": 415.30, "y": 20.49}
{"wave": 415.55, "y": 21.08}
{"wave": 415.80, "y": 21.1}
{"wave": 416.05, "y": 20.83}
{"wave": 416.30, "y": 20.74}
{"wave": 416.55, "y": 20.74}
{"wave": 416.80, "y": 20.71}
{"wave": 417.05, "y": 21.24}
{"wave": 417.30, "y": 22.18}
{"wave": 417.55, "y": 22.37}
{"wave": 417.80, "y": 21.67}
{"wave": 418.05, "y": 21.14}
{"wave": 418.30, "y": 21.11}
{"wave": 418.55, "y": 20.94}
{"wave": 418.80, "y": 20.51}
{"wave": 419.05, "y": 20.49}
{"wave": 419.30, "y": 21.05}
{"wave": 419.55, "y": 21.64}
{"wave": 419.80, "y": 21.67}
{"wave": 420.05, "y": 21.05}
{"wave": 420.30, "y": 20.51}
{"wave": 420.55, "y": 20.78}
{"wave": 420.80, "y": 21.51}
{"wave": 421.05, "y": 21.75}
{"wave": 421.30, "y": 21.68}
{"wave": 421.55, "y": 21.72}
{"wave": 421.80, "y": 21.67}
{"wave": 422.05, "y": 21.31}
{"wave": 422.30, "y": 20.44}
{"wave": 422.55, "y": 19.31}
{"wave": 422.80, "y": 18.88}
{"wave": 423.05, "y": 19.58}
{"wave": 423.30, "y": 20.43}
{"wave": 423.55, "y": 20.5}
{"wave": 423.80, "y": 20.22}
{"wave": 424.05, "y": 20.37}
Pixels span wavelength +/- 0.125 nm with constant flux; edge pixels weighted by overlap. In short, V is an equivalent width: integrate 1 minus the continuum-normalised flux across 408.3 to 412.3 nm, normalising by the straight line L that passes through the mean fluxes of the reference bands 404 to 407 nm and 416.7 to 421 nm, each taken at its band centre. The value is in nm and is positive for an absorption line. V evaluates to 0.48 nm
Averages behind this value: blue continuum 20.5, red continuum 21.2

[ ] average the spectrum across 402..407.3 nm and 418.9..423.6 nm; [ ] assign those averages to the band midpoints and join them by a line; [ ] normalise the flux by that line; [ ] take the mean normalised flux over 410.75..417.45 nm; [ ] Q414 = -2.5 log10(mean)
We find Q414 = 0.041 mag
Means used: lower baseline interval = 20.3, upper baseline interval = 20.8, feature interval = 19.8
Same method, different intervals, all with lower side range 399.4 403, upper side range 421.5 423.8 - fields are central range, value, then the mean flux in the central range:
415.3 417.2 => -0.02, 20.9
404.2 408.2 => 0.01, 20.4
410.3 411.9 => 0.16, 17.9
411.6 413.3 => 0.06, 19.5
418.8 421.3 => -0.04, 21.2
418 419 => -0.02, 20.9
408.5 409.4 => 0.06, 19.6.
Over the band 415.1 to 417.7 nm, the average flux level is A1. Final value 21.1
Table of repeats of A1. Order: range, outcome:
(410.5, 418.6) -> 20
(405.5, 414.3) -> 19.3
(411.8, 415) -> 19.5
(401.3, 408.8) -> 20.3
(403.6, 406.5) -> 20.5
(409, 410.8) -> 17.1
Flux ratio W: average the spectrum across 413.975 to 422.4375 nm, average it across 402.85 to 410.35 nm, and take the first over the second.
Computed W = 1.06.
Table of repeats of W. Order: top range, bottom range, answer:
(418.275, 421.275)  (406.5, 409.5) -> 1.05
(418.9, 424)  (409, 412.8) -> 1.15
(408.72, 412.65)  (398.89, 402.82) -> 0.86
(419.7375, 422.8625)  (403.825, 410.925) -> 1.07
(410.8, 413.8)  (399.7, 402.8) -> 0.91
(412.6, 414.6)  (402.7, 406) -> 0.96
